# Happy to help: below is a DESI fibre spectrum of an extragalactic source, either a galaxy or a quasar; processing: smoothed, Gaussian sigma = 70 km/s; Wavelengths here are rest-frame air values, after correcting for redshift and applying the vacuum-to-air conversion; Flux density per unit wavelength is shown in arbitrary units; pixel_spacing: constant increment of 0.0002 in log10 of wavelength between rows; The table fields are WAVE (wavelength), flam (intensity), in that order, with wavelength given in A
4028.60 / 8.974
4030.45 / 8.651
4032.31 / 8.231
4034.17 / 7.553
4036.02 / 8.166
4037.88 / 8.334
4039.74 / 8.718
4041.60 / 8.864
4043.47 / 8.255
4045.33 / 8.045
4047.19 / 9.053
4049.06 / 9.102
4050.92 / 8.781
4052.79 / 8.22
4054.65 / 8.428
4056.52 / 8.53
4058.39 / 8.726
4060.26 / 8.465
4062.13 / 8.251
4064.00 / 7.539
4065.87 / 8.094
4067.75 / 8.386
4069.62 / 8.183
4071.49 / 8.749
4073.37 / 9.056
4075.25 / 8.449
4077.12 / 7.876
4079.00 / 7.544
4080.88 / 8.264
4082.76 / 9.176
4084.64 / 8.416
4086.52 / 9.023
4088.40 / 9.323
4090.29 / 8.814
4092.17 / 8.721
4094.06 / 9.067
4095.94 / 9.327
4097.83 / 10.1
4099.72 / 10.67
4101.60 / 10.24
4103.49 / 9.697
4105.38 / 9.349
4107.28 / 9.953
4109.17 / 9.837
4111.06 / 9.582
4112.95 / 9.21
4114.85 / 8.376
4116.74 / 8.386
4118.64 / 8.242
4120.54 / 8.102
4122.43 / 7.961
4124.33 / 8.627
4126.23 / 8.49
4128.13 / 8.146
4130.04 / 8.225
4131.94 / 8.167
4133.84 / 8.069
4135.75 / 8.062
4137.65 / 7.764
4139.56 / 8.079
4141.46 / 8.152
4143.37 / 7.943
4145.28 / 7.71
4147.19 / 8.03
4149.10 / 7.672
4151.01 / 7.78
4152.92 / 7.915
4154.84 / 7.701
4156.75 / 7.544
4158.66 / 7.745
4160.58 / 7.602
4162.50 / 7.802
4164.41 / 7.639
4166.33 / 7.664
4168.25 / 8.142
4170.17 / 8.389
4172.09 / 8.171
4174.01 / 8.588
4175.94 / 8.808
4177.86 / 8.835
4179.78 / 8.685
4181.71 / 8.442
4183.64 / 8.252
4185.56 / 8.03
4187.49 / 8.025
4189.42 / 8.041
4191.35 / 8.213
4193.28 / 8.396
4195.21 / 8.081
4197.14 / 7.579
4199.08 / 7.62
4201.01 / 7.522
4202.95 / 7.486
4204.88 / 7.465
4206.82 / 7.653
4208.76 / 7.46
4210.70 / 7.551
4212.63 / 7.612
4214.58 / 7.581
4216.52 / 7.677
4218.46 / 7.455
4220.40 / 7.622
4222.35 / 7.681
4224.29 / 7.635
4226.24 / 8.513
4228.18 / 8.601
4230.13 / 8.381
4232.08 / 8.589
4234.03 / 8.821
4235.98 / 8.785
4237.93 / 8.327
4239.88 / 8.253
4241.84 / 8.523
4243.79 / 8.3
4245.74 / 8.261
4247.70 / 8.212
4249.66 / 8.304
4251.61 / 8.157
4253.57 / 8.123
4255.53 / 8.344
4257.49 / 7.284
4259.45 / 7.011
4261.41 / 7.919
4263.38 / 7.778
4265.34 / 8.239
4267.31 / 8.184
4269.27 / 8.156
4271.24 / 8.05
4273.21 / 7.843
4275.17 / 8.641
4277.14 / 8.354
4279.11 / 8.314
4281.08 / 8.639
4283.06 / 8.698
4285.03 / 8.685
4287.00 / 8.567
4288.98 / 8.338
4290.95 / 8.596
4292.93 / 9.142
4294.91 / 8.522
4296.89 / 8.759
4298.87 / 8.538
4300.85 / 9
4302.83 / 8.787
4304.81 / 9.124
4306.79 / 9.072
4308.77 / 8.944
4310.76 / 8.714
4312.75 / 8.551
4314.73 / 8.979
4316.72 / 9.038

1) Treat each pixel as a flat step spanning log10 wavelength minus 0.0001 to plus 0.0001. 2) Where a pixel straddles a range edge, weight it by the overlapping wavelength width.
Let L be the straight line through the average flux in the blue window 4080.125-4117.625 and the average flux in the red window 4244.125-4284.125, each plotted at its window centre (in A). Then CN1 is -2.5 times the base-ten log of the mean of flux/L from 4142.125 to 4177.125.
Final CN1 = 0.12 mag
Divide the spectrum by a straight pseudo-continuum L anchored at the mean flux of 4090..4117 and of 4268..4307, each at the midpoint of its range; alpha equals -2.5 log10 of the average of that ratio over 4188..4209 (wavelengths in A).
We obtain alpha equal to 0.16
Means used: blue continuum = 9.46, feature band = 7.79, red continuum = 8.58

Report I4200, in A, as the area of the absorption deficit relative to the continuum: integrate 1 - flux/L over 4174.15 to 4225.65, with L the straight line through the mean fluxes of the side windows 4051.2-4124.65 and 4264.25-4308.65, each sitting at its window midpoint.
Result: 4.5 A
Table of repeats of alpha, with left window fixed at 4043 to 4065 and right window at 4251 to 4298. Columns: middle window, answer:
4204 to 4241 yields 0.04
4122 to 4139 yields 0.03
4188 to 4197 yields 0.03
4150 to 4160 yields 0.09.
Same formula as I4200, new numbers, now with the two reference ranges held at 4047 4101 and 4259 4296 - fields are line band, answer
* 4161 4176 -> 0.8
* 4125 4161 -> 2.6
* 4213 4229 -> 1.1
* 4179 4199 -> 0.8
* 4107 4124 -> -0.3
